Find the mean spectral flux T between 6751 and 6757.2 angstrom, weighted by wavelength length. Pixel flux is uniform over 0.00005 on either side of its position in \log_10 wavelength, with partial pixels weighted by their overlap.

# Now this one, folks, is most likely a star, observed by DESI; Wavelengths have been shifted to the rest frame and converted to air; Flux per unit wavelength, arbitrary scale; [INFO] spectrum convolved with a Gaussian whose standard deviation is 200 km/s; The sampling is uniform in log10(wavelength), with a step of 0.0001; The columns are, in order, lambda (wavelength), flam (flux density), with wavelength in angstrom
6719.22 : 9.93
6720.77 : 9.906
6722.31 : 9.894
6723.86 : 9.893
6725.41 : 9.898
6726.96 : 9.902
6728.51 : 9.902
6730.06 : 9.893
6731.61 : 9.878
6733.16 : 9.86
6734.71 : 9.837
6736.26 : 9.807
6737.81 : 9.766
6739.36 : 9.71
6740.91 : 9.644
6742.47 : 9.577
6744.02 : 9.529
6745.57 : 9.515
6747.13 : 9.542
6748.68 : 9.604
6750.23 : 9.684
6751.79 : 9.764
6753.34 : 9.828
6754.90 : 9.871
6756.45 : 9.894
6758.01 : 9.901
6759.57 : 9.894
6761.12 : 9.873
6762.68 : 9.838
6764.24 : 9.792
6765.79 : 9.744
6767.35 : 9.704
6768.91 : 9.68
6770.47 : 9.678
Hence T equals 9.84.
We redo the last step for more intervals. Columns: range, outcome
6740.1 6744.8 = 9.58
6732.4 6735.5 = 9.85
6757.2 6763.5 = 9.87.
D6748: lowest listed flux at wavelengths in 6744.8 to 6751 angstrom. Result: 9.515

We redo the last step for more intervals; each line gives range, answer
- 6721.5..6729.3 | 9.893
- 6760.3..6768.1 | 9.704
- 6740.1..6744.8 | 9.529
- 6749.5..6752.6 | 9.684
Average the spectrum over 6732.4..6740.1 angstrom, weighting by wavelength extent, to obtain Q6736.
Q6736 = 9.8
